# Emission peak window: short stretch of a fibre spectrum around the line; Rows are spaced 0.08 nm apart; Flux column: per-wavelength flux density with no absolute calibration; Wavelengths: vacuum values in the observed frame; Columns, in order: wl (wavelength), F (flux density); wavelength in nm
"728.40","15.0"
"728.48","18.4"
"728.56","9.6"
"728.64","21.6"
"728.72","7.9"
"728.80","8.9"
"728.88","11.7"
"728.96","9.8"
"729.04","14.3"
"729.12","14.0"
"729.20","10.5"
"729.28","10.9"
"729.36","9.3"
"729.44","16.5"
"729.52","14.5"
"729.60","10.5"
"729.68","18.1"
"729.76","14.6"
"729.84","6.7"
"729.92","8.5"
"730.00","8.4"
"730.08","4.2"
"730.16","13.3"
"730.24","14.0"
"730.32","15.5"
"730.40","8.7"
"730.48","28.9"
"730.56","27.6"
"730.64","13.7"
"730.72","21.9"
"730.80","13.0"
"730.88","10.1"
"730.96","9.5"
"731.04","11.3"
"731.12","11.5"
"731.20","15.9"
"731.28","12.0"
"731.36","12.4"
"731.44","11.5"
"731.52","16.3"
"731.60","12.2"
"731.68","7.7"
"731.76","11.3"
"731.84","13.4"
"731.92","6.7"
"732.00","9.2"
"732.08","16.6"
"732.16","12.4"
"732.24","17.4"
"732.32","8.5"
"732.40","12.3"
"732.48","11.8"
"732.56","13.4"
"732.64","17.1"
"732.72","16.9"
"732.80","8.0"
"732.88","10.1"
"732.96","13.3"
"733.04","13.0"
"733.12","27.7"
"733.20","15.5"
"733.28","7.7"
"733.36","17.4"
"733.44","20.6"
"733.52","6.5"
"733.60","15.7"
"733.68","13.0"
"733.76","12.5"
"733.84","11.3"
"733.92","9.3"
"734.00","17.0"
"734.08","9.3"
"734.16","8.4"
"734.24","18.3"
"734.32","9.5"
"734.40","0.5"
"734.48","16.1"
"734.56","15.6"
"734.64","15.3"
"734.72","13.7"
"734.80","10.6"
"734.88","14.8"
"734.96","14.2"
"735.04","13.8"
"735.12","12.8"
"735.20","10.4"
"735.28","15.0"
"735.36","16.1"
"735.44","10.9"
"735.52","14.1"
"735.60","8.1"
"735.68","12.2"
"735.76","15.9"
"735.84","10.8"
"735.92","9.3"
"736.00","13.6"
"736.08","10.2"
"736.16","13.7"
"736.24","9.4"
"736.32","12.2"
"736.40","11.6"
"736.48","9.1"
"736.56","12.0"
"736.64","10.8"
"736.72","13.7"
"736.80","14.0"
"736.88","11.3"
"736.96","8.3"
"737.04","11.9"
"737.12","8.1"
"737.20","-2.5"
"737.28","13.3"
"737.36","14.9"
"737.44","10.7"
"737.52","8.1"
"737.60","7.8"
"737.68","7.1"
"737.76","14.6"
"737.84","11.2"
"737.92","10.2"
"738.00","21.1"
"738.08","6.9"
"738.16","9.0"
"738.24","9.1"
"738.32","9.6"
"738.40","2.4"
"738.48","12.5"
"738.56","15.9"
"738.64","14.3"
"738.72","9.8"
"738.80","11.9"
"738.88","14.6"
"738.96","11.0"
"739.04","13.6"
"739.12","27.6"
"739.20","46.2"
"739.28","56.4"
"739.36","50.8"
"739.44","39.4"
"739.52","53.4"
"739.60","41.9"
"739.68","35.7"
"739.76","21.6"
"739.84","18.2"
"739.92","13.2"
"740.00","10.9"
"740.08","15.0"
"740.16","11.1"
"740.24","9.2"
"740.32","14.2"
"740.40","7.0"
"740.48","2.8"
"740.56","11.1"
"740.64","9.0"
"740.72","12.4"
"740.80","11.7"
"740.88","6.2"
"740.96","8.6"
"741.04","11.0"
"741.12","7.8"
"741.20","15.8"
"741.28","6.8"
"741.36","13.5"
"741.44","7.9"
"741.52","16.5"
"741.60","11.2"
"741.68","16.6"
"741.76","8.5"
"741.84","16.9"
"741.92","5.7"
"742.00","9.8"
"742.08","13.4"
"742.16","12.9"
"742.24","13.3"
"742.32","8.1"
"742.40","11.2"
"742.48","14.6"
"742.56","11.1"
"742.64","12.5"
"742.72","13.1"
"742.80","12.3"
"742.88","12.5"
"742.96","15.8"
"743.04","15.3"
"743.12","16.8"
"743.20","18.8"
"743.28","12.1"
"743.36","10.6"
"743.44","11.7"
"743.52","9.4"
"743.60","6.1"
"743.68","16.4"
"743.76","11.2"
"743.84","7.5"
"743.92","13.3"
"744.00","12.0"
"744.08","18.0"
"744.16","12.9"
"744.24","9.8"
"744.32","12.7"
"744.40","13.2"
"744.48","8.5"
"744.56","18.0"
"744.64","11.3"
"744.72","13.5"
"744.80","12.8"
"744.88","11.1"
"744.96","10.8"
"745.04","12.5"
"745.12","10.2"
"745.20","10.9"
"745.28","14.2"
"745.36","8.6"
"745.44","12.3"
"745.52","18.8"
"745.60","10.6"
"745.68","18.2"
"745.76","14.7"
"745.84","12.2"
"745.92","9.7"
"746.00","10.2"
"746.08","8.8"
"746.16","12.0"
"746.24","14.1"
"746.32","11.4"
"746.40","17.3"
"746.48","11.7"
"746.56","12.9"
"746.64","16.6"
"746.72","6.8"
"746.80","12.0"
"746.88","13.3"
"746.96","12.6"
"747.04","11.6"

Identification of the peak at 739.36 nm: H-beta 4861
